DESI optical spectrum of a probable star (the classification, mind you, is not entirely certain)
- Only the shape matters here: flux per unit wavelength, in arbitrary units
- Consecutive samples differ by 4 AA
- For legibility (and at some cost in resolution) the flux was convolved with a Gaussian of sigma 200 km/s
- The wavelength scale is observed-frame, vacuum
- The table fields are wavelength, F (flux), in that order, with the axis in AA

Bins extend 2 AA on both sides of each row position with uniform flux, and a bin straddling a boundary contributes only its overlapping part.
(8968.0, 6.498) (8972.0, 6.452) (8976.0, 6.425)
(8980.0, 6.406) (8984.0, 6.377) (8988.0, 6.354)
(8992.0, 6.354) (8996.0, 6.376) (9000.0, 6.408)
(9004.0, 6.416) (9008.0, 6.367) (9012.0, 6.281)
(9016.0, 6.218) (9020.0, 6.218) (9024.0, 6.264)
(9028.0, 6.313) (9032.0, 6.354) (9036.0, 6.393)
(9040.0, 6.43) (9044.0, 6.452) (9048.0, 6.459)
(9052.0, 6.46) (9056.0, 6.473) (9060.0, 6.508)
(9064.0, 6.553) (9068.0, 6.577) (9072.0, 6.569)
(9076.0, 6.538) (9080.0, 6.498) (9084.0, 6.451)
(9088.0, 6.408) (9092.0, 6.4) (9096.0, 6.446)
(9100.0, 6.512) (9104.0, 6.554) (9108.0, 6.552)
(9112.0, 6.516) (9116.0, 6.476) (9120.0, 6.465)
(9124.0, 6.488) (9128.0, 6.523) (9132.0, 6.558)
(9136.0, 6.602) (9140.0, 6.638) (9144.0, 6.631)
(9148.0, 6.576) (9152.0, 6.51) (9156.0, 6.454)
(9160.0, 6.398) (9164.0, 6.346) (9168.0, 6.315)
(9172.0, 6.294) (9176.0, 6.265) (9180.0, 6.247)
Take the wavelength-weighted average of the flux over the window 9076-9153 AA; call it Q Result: 6.52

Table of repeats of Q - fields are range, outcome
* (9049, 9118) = 6.5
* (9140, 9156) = 6.57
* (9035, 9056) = 6.44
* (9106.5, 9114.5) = 6.53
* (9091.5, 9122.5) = 6.49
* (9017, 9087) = 6.44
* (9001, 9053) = 6.35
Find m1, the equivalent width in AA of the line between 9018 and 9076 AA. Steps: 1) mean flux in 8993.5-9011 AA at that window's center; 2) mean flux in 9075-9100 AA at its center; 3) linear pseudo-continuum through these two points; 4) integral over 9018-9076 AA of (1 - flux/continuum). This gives -0.1 AA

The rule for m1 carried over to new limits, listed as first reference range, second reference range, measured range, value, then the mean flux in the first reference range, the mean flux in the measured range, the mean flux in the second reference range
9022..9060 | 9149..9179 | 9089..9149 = -1.3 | 6.41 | 6.53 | 6.37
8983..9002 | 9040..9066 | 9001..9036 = 0.6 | 6.37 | 6.31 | 6.48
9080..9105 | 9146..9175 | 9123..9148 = -0.6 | 6.46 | 6.58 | 6.41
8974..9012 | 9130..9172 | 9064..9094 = -0.3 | 6.38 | 6.5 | 6.49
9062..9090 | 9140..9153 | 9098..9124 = 0.2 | 6.51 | 6.51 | 6.59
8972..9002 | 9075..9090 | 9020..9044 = 0.3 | 6.39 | 6.35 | 6.47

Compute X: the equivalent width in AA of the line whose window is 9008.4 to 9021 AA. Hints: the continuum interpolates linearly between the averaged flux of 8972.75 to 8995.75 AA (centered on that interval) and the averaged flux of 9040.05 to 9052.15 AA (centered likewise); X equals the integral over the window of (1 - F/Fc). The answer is 0.3 AA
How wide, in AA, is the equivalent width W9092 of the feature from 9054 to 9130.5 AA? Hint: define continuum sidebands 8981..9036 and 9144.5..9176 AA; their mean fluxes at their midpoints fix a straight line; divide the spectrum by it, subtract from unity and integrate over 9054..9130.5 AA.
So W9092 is -1.5 AA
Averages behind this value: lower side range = 6.33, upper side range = 6.41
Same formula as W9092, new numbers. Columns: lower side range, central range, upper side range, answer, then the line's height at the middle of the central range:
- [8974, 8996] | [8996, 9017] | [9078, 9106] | 0.2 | 6.4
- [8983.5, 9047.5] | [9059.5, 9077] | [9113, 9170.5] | -0.4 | 6.41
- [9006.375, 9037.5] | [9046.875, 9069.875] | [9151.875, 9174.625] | -0.7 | 6.32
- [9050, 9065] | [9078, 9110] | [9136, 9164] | 0.1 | 6.51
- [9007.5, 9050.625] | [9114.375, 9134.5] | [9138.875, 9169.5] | -0.2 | 6.45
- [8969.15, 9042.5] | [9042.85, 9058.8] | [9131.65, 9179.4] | -0.2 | 6.39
